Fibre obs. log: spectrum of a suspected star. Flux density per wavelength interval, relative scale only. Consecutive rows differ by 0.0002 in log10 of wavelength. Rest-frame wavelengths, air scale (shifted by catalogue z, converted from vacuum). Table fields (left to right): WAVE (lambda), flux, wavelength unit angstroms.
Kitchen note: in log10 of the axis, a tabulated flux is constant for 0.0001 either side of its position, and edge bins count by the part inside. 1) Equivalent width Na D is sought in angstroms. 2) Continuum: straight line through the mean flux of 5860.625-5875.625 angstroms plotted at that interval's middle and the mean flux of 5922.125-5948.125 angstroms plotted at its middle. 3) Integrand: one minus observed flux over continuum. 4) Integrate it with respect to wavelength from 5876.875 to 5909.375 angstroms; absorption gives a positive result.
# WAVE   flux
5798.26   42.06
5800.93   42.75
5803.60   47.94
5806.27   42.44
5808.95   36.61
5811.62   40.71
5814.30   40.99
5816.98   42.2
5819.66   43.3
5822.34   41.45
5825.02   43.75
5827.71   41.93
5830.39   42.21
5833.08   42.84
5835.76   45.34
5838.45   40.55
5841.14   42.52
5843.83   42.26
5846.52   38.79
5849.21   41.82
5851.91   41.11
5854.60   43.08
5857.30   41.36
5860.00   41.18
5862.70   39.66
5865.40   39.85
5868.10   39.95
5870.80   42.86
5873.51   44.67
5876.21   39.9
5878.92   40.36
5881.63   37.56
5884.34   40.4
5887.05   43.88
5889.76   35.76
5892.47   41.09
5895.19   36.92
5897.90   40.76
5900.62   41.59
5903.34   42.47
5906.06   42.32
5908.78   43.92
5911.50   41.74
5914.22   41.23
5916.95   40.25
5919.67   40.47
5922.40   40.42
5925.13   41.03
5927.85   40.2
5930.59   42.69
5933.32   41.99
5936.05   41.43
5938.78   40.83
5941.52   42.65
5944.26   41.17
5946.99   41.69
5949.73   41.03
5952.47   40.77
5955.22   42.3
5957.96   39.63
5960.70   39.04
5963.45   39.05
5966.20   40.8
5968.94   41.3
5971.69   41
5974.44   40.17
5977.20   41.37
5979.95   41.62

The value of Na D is 0.7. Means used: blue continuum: 41.3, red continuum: 41.5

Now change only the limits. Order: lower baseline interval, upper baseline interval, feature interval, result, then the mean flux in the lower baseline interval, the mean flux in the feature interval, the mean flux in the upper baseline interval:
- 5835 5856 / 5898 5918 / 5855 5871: 0.4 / 41.8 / 40.8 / 41.9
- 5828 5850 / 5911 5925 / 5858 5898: 1.1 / 42.1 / 40.3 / 40.8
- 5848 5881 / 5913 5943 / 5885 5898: 0.5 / 41.2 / 39.6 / 41.2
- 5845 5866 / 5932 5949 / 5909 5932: 0.2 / 40.9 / 41.2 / 41.6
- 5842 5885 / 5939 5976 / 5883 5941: -0.2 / 40.9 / 41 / 40.8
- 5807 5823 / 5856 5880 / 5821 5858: -1.0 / 40.9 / 42.1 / 41.1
